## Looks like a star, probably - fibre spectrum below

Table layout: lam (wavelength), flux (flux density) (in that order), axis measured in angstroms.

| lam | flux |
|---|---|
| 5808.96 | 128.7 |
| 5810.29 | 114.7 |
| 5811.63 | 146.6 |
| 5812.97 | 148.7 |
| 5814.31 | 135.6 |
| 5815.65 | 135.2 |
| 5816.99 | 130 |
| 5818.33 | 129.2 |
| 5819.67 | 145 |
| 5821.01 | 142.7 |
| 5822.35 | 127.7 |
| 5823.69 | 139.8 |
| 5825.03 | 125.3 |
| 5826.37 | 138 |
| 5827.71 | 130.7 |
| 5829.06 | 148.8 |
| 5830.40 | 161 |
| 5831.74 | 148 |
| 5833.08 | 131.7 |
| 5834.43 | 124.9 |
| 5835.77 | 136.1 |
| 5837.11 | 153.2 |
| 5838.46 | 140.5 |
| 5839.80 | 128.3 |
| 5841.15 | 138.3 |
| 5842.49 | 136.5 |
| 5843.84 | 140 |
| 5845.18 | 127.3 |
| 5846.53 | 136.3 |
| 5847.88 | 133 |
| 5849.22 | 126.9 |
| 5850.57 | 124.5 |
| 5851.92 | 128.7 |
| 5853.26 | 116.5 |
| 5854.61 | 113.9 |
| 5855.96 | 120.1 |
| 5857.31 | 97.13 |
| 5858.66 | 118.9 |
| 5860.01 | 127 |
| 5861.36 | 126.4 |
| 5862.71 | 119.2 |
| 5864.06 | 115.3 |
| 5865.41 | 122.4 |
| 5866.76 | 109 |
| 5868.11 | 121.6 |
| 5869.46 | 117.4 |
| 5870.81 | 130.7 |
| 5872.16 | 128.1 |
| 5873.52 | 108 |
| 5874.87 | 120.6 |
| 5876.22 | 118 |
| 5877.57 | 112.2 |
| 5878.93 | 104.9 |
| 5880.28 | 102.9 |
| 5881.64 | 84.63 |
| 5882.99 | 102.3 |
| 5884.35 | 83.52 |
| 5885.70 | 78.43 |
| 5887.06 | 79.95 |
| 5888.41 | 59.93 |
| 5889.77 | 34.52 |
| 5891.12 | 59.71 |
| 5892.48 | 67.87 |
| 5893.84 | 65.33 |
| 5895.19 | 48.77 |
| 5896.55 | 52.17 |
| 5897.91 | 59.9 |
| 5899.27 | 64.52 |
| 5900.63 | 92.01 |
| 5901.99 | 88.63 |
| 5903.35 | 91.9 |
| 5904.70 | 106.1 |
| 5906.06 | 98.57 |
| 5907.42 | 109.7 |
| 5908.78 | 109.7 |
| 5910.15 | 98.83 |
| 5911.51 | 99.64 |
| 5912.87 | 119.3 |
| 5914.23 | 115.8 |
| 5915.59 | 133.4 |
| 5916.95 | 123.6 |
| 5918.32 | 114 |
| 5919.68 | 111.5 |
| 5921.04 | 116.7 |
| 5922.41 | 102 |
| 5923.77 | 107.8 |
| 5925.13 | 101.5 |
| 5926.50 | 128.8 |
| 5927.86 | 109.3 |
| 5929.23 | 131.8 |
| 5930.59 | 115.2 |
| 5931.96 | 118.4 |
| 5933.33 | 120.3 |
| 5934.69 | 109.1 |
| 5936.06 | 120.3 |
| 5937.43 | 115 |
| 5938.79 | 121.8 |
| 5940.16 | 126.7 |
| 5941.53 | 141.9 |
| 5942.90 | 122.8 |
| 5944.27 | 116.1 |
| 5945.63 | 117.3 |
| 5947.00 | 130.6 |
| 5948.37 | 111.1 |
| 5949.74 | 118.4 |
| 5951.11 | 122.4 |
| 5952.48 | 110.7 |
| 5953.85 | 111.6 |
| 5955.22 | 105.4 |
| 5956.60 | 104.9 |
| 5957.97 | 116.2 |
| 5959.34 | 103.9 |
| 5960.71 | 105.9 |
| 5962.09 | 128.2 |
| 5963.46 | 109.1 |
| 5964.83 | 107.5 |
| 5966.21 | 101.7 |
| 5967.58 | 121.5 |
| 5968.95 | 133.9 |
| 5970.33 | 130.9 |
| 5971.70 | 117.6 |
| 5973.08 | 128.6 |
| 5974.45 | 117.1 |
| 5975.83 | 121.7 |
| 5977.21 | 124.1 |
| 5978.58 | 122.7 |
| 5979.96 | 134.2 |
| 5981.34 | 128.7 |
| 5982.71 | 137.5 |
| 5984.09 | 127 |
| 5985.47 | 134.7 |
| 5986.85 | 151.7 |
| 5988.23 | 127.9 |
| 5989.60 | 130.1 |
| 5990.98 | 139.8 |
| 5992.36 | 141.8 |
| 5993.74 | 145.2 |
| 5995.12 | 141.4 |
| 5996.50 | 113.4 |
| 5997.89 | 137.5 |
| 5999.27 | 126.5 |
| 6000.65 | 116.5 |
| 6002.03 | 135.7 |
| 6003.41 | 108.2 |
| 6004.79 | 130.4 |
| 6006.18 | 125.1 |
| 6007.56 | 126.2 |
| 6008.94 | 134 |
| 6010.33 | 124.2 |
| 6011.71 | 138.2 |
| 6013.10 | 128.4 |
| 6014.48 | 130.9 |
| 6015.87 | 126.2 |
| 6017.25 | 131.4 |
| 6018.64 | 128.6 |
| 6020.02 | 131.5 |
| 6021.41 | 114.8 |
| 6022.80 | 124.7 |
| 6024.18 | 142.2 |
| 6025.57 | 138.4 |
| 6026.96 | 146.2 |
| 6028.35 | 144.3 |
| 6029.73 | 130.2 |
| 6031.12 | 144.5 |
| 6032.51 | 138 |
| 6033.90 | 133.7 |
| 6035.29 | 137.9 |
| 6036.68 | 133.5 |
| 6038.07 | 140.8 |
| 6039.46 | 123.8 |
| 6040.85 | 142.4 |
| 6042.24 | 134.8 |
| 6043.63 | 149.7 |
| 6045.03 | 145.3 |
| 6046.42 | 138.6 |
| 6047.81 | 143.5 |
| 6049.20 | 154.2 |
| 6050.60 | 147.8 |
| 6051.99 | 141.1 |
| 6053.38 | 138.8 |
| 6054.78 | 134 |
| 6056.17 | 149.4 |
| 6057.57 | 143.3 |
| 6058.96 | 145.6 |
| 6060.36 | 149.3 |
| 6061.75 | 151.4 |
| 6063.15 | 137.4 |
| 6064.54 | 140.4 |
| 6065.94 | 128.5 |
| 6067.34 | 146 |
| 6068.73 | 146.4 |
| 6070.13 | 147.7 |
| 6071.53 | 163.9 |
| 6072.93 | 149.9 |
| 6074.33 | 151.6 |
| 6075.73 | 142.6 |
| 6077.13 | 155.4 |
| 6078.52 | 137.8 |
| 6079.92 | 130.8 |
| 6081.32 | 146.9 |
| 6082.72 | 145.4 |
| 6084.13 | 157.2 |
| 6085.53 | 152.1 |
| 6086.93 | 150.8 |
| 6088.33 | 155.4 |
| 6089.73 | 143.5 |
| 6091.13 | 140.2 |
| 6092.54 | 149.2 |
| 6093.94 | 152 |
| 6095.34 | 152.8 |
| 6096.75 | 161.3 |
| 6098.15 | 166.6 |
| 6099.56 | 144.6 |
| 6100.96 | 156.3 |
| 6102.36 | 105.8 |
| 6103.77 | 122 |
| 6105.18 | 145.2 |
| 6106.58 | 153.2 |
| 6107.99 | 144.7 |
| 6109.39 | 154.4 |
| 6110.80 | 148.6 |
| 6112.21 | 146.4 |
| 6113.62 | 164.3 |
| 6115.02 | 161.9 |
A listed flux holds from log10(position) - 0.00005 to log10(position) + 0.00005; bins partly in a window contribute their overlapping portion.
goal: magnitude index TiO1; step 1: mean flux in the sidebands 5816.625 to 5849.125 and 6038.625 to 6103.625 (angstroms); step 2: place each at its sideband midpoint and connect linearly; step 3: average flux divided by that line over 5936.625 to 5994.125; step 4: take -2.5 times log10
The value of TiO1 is 0.15 mag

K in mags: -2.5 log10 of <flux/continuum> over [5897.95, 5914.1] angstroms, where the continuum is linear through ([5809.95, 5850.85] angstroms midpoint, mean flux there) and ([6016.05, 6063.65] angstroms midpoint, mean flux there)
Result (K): 0.38 mag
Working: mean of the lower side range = 137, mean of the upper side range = 139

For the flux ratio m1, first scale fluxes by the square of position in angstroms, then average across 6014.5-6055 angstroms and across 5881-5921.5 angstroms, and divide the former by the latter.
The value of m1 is 1.61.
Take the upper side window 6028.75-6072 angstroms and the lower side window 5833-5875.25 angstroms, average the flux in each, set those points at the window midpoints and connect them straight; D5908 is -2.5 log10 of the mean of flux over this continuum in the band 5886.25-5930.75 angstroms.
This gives 0.35 mag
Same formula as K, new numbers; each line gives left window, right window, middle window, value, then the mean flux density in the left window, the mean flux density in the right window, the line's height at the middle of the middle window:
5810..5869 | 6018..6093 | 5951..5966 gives 0.233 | 131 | 142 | 137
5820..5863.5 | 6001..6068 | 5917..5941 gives 0.152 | 132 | 136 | 134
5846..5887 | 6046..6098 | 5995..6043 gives 0.056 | 114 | 147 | 138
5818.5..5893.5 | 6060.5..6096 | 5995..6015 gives 0.084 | 118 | 147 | 138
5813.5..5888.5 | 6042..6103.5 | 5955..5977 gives 0.163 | 123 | 146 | 135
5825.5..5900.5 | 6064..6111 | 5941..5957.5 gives 0.065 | 111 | 147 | 125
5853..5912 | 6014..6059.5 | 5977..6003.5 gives -0.053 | 97.2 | 138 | 126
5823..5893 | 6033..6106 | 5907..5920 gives 0.099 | 117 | 144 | 124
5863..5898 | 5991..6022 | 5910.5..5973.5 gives -0.063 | 92.7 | 129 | 110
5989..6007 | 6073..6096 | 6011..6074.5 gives -0.003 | 130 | 148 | 139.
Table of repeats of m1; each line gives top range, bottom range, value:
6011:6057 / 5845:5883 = 1.23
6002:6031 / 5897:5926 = 1.32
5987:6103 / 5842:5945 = 1.37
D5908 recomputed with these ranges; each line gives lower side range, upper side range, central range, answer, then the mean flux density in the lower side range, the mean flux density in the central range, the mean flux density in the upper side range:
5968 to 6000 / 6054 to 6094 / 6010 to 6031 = 0.04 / 131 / 133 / 146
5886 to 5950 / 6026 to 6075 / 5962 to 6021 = -0.03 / 102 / 128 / 143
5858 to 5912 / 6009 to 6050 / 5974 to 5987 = -0.06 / 95.9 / 129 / 136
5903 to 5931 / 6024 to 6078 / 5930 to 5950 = -0.03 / 112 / 120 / 143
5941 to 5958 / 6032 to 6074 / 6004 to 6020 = 0.03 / 117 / 129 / 143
